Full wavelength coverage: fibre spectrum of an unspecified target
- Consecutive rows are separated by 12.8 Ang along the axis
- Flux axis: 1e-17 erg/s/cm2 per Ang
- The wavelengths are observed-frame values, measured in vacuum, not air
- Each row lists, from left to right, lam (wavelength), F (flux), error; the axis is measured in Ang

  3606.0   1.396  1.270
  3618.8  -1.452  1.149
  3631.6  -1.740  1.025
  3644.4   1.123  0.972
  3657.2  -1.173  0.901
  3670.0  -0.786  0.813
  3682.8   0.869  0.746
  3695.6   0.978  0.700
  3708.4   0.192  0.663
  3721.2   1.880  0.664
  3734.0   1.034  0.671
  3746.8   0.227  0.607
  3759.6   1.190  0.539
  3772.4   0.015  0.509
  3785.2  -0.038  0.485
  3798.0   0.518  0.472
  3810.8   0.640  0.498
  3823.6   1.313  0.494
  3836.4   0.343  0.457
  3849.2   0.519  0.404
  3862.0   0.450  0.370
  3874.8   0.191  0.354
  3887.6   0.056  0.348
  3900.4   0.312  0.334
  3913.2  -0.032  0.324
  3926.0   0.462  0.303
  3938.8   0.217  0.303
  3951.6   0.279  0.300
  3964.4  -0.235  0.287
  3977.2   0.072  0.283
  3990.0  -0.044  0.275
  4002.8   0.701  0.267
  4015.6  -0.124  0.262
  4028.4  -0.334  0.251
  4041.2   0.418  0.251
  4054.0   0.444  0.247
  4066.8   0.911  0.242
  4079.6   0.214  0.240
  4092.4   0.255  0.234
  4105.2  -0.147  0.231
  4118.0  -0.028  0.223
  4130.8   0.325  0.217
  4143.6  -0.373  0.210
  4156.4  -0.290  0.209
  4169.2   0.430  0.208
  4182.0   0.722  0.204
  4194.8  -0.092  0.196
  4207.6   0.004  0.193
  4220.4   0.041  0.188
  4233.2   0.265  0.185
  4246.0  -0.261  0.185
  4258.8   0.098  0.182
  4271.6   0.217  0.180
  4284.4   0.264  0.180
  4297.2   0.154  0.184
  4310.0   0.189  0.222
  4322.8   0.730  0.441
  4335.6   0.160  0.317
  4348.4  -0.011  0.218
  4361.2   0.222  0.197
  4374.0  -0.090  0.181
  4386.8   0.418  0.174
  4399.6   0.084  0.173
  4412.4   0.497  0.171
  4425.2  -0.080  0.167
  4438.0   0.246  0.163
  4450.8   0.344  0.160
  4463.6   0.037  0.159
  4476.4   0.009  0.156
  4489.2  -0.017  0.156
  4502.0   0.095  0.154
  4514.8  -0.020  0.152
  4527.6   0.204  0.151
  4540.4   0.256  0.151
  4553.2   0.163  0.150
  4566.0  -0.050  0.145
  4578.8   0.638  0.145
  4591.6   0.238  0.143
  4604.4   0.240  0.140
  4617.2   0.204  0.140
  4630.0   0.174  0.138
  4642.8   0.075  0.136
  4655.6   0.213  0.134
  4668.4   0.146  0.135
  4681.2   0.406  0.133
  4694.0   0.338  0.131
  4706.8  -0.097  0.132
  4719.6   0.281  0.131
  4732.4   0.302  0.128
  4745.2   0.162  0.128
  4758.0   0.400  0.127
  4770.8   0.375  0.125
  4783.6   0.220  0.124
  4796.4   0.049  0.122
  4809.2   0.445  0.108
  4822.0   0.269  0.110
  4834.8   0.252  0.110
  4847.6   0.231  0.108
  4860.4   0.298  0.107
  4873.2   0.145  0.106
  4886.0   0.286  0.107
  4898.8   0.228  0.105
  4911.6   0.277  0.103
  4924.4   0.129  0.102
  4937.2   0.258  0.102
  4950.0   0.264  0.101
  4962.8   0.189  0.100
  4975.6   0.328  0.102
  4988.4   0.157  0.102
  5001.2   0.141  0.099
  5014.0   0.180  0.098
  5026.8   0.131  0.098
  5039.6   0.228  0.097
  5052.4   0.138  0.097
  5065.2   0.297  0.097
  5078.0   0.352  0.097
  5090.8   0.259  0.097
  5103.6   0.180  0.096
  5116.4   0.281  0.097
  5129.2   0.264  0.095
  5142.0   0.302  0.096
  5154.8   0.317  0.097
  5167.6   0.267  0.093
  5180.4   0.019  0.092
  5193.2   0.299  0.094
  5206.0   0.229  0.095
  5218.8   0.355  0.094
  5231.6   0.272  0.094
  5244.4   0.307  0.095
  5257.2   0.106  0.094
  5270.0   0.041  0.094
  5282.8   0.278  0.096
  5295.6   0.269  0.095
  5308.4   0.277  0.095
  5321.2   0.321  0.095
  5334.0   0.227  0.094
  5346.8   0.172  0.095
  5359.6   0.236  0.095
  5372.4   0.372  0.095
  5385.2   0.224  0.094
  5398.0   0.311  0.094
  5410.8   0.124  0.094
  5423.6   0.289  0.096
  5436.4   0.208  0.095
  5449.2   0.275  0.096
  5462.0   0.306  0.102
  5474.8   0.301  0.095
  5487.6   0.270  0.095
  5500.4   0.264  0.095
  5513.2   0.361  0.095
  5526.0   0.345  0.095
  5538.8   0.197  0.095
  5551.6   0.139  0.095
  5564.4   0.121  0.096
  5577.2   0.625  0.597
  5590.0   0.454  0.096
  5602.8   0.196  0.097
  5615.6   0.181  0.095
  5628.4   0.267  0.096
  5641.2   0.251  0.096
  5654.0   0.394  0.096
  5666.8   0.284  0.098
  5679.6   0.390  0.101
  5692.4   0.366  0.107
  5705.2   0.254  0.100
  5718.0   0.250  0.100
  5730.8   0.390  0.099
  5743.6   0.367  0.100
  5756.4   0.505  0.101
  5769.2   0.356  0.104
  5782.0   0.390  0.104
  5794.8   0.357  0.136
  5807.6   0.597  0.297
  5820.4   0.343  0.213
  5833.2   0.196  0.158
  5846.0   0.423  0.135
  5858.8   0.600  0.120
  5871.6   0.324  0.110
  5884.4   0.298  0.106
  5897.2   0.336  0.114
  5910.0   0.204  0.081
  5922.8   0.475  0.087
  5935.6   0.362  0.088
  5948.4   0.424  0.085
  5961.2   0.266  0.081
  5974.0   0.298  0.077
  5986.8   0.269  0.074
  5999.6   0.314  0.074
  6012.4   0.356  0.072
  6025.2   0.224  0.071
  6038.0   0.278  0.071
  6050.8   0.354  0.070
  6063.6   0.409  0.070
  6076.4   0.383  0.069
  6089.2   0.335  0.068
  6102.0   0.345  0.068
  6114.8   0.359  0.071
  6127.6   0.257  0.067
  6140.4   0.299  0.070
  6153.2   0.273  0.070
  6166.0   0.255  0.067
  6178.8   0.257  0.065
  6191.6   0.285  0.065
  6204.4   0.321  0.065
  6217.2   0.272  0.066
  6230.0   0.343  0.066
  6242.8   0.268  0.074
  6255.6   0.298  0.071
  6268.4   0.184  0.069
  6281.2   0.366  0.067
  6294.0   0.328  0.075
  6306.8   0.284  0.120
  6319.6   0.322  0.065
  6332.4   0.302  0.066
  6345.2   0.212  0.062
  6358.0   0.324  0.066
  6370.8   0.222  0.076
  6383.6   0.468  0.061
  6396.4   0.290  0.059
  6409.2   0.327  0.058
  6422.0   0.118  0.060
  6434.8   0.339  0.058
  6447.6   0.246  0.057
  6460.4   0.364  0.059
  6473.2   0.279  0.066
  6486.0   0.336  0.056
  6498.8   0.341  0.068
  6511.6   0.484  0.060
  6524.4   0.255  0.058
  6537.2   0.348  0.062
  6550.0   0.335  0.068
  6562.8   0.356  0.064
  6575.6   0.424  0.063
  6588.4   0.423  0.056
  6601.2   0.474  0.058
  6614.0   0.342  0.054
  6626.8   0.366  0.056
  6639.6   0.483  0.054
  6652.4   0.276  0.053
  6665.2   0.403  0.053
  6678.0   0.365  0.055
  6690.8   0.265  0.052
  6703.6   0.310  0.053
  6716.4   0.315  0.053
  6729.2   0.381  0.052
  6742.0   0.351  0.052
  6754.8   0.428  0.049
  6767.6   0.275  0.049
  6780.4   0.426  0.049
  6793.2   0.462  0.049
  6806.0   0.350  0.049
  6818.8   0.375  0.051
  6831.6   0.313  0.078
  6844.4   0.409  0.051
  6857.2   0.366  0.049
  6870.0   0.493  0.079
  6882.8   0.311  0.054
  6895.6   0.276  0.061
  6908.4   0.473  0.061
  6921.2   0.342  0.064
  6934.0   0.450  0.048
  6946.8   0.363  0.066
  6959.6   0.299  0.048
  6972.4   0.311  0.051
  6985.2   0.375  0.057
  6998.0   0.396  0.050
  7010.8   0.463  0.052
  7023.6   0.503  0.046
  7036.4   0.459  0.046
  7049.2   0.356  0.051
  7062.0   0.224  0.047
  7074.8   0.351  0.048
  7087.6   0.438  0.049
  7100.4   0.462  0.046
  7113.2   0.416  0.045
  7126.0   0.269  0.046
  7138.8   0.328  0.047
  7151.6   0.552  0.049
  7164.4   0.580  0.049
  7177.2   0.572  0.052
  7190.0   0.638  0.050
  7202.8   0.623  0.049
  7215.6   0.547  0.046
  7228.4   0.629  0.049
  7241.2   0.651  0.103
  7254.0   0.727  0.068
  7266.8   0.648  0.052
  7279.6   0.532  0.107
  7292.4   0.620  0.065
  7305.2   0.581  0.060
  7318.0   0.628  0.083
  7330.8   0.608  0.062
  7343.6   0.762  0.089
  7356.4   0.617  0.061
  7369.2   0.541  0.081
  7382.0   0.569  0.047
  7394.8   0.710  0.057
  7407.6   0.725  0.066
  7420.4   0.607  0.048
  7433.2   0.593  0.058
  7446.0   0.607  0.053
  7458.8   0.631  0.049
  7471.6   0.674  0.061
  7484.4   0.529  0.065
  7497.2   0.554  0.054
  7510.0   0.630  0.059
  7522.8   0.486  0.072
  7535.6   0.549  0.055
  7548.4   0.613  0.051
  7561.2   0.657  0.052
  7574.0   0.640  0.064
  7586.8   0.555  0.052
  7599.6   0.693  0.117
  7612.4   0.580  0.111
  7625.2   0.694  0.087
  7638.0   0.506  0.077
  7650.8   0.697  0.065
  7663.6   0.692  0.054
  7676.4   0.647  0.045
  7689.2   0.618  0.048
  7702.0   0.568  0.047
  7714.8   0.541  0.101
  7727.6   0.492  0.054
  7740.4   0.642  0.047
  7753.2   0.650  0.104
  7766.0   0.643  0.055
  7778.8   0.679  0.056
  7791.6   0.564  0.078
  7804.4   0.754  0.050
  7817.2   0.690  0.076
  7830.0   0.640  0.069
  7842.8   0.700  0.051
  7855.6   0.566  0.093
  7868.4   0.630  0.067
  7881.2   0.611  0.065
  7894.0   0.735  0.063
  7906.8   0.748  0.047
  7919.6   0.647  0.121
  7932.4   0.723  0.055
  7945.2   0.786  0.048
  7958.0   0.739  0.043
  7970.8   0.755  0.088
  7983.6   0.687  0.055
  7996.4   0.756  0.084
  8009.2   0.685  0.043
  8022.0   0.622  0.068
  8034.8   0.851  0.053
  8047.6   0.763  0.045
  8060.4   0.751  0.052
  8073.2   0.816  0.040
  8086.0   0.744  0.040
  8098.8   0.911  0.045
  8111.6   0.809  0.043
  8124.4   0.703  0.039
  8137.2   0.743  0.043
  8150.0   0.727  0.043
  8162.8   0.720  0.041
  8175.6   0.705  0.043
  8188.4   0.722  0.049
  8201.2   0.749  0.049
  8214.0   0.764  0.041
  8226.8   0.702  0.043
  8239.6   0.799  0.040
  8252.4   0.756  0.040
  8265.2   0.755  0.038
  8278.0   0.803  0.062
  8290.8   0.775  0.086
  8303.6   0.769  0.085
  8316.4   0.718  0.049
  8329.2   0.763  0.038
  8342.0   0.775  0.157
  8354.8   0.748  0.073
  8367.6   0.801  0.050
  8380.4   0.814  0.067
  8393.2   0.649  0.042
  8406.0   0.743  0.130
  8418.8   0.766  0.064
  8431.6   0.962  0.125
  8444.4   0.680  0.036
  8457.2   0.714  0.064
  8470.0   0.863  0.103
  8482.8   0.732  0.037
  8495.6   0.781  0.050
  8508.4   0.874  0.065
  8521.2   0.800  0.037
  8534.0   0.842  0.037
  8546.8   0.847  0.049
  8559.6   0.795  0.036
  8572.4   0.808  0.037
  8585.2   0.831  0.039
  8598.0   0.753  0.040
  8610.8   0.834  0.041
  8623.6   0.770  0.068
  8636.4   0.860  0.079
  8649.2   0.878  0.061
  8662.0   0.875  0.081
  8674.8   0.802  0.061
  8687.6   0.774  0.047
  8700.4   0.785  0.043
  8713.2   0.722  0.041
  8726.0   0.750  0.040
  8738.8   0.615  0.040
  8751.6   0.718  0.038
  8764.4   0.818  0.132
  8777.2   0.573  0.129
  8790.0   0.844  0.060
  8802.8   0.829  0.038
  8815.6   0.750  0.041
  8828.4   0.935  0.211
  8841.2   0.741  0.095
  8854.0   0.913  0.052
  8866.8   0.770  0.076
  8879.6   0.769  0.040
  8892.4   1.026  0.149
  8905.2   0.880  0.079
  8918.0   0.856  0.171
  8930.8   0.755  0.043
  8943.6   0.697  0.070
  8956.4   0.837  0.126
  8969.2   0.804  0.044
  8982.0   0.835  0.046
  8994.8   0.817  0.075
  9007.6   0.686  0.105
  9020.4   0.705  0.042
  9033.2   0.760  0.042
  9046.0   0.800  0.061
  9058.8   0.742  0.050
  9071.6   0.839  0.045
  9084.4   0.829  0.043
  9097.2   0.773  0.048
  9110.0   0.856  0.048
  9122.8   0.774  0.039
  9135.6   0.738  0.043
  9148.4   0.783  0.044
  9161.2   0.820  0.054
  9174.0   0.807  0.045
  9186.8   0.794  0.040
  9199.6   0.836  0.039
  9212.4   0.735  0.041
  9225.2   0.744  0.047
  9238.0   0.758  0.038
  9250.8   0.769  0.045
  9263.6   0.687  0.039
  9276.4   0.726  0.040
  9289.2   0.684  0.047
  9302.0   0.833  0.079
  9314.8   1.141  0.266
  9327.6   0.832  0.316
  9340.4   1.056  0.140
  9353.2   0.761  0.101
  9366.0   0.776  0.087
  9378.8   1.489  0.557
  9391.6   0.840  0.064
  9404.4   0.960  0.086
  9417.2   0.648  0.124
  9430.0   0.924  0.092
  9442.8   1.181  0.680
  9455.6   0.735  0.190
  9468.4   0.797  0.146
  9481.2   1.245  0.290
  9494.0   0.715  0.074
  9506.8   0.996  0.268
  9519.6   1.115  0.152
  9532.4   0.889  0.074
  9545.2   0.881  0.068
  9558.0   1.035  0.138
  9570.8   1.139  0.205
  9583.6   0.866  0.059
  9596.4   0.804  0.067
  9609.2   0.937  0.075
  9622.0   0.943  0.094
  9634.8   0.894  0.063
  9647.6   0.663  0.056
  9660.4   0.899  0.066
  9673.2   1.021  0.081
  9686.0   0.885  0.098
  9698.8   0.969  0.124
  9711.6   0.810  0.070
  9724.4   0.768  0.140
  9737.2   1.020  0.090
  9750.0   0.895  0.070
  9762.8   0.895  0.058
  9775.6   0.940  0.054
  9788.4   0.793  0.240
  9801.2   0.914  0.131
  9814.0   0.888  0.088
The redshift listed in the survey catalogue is 0.796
